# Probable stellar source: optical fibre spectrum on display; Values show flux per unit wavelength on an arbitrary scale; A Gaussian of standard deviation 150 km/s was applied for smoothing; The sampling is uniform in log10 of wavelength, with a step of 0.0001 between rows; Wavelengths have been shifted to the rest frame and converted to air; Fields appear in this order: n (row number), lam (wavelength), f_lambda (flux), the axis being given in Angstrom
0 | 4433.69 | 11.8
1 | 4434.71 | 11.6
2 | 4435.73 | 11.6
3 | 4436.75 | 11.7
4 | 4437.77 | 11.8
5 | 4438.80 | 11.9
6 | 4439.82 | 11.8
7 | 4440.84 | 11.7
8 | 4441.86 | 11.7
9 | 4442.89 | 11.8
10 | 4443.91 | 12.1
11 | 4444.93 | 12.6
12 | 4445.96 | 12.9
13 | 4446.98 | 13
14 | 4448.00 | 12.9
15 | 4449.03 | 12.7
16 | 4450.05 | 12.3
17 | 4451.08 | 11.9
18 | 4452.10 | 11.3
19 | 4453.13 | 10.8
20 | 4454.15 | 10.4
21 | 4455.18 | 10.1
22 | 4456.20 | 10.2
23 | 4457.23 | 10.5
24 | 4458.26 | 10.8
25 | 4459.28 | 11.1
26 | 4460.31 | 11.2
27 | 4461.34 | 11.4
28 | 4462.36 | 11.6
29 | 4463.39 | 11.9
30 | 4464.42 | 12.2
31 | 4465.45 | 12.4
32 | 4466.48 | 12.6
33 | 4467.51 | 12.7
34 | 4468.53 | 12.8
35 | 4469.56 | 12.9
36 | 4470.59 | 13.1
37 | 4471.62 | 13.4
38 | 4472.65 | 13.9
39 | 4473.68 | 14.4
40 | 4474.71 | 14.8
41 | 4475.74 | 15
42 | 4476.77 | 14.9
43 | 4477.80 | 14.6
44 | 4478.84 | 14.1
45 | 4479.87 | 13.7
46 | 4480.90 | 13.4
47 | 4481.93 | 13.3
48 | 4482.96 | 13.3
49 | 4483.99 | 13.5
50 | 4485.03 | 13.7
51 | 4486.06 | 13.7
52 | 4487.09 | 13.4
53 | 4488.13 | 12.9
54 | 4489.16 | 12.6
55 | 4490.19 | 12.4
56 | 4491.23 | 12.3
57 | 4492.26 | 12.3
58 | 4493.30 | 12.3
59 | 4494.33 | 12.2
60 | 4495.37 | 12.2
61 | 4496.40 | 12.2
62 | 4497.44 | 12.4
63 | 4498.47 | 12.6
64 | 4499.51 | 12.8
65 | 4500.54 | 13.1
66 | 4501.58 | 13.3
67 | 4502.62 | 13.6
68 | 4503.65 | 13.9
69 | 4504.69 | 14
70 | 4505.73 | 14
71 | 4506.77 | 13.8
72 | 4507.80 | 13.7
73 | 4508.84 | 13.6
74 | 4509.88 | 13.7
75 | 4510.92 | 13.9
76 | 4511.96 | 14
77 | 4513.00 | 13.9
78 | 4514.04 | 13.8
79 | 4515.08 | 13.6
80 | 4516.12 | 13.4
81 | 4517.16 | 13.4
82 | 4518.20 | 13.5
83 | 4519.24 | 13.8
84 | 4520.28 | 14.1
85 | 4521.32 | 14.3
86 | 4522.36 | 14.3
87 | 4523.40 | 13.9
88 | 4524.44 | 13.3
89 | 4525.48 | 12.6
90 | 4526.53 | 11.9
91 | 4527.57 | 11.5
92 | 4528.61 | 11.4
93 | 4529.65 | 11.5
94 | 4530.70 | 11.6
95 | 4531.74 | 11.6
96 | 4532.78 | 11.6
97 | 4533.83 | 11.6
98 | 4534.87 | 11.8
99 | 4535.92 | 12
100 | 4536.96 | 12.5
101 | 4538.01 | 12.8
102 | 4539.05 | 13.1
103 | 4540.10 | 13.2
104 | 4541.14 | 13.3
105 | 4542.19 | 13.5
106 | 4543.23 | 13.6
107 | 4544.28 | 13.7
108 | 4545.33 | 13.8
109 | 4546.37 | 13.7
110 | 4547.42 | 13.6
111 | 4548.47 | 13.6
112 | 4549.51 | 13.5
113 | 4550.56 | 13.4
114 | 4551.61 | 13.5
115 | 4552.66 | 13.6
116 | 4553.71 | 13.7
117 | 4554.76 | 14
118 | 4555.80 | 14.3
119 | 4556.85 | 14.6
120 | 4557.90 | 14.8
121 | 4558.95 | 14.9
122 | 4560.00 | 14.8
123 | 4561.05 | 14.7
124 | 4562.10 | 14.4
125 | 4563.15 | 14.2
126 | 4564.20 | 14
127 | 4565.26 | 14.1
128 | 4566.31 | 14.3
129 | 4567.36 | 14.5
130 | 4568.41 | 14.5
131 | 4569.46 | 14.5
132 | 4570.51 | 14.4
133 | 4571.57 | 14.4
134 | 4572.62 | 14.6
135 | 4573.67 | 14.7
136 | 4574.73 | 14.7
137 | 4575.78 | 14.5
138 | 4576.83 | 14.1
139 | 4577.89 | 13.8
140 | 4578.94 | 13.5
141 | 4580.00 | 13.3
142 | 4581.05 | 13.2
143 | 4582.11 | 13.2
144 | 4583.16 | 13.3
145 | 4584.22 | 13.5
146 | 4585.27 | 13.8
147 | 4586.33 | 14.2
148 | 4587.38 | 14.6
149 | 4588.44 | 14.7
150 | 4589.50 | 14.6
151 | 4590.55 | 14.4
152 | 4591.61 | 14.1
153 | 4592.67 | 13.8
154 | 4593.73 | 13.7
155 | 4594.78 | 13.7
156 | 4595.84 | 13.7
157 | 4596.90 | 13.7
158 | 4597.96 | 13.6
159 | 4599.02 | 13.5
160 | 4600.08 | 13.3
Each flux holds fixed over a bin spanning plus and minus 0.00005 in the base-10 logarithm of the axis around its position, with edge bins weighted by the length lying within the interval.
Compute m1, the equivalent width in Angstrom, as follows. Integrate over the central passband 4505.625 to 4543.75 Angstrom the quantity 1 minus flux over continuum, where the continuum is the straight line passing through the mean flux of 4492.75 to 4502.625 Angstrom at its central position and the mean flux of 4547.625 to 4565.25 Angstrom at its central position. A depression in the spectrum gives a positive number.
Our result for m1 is 0.69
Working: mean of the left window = 12.6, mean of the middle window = 13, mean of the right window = 14.1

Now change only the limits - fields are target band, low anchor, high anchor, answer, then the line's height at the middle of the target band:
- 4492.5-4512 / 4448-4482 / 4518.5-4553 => -0.7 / 12.7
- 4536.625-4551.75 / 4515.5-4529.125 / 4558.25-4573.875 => 0.5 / 13.8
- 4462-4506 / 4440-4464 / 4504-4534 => -2.9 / 12.4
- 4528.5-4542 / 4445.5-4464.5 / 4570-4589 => 1.0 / 13.1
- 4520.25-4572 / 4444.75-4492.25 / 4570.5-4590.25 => 0.7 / 13.6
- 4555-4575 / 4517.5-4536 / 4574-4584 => -1.6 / 13.4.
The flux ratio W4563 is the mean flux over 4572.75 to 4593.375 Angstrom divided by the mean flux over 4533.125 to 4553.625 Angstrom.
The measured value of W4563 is 1.1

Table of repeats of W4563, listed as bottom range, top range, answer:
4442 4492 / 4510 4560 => 1.05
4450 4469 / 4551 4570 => 1.25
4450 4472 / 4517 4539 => 1.08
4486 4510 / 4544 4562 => 1.08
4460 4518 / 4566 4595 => 1.07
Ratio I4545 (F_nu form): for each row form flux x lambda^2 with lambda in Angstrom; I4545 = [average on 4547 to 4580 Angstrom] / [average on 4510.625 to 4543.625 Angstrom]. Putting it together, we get 1.11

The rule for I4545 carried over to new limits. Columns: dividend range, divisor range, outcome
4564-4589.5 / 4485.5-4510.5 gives 1.12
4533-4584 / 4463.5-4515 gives 1.07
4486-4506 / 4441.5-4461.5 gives 1.13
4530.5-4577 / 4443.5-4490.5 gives 1.13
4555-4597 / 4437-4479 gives 1.21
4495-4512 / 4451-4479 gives 1.10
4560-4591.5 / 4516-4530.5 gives 1.11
